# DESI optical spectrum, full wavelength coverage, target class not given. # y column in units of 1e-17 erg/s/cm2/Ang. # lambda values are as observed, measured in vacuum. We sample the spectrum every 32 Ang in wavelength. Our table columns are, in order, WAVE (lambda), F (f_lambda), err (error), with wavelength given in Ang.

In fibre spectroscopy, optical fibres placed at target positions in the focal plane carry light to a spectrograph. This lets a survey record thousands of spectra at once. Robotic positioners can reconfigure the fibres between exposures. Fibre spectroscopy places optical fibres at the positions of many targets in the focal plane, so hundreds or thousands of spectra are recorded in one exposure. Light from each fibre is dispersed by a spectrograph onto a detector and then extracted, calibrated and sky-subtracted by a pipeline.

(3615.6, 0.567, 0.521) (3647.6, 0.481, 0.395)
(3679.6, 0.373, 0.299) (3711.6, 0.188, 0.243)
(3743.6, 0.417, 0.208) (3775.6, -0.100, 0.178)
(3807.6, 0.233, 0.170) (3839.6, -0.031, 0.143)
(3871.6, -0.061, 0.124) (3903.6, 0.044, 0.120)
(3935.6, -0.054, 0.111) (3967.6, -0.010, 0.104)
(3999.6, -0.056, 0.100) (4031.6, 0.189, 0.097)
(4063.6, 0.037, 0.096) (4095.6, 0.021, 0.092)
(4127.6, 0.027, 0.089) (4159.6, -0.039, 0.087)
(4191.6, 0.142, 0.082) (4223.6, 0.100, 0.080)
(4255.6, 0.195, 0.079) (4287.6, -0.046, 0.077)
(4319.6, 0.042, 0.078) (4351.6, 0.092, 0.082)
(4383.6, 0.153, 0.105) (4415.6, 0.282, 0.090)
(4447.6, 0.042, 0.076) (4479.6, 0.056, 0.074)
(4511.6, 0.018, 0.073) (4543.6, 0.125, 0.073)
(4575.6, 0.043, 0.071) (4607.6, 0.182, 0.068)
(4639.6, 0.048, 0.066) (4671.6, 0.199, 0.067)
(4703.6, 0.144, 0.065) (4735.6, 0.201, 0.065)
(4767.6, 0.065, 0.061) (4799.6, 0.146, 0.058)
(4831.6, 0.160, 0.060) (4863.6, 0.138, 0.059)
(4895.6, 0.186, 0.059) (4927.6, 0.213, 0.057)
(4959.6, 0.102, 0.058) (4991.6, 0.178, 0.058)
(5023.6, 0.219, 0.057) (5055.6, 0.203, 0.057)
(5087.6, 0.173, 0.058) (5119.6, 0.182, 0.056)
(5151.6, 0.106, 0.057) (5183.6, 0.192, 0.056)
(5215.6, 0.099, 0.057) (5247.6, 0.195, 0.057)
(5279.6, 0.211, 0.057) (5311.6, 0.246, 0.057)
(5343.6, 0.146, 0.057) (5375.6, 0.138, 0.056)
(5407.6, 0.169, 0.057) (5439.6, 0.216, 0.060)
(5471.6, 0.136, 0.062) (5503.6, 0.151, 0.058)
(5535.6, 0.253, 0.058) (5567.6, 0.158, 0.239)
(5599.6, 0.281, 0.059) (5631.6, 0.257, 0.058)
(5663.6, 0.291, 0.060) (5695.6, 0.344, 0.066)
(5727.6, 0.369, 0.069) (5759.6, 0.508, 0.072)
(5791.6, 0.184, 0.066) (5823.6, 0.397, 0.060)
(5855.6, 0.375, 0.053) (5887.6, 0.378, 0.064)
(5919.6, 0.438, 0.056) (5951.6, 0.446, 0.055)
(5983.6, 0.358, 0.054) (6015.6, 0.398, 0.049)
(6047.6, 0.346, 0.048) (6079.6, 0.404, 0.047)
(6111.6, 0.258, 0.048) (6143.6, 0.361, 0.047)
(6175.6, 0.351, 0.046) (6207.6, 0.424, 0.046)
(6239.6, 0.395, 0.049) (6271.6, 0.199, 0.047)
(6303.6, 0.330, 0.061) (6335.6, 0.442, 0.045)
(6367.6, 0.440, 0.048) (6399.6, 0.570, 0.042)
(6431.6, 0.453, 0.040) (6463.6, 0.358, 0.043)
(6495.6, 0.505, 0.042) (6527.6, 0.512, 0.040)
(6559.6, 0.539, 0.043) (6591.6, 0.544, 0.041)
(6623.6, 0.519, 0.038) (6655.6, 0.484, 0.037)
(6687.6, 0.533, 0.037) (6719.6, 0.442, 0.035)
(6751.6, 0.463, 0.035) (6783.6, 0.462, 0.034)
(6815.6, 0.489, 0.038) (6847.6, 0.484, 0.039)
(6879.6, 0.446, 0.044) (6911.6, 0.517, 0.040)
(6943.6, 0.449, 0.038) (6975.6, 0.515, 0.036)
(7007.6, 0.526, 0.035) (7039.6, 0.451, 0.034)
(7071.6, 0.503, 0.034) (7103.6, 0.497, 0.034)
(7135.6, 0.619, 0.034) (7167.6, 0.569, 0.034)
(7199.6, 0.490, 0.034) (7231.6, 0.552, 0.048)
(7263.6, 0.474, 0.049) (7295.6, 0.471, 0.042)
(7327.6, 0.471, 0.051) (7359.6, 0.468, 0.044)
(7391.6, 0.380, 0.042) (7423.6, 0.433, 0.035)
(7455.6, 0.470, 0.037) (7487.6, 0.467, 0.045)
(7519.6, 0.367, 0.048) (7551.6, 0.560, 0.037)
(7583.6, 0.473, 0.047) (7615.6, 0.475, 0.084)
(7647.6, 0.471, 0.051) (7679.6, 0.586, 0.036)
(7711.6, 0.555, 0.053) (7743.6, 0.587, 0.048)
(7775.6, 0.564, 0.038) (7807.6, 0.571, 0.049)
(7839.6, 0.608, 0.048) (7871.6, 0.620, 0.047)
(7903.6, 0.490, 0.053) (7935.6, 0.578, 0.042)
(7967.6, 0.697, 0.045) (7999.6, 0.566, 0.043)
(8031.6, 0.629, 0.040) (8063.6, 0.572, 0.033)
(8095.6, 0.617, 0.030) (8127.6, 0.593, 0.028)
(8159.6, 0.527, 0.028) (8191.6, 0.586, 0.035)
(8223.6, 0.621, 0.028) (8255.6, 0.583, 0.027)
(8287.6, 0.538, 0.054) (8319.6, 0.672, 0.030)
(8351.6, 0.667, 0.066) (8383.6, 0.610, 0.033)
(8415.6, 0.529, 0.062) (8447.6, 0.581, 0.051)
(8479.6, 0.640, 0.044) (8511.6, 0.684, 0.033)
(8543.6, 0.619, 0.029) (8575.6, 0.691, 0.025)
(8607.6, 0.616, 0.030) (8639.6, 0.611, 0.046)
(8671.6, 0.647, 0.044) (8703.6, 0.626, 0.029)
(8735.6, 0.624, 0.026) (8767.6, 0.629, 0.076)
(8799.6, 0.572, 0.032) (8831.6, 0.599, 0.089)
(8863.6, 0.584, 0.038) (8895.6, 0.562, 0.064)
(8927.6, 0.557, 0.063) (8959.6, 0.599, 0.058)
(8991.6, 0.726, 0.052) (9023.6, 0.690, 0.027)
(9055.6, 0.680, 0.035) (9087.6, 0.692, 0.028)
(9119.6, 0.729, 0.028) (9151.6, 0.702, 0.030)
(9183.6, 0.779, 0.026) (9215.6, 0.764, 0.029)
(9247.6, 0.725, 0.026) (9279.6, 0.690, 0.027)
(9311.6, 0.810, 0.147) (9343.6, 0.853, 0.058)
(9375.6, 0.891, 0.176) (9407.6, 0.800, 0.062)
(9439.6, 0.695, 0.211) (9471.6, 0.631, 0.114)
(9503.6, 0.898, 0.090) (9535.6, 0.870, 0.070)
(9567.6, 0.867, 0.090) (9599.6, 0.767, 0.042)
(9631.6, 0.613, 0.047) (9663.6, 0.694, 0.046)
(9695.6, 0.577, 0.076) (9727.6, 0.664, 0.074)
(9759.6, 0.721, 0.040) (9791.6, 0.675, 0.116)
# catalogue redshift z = 0.427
